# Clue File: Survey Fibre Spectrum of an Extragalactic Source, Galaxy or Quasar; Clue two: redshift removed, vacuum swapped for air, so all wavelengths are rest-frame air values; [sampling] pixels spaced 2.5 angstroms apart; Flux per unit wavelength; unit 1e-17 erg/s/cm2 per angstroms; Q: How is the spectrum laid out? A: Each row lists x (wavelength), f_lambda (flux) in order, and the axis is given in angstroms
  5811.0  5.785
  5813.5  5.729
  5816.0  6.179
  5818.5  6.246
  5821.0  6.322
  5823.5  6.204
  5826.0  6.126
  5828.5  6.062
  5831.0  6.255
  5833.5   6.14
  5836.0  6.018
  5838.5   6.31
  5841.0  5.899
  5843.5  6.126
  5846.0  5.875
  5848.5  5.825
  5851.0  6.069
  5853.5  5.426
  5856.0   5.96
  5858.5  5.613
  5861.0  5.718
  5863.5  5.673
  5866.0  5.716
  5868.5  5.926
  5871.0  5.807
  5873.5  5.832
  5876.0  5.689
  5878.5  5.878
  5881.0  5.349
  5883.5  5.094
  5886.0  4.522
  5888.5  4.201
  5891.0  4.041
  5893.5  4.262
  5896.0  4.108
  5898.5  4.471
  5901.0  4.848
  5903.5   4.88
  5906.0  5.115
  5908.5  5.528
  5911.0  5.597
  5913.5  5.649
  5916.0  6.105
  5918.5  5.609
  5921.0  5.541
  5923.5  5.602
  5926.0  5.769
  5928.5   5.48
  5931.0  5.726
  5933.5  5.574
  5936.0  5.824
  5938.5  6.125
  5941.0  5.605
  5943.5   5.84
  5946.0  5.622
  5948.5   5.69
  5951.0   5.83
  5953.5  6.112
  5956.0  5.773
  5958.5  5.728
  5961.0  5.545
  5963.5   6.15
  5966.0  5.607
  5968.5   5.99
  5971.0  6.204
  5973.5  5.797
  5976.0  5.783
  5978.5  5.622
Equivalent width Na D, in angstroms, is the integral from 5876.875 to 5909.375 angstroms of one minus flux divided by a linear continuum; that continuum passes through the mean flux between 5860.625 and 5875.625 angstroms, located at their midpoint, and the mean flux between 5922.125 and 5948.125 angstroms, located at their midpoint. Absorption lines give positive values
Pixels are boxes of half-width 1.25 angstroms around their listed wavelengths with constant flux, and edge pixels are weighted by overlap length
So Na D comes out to 5.42 angstroms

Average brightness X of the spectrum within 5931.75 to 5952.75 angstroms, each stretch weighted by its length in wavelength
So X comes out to 5.77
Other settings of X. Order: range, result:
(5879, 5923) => 5.02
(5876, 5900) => 4.71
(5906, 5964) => 5.72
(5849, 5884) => 5.71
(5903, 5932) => 5.57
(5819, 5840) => 6.18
